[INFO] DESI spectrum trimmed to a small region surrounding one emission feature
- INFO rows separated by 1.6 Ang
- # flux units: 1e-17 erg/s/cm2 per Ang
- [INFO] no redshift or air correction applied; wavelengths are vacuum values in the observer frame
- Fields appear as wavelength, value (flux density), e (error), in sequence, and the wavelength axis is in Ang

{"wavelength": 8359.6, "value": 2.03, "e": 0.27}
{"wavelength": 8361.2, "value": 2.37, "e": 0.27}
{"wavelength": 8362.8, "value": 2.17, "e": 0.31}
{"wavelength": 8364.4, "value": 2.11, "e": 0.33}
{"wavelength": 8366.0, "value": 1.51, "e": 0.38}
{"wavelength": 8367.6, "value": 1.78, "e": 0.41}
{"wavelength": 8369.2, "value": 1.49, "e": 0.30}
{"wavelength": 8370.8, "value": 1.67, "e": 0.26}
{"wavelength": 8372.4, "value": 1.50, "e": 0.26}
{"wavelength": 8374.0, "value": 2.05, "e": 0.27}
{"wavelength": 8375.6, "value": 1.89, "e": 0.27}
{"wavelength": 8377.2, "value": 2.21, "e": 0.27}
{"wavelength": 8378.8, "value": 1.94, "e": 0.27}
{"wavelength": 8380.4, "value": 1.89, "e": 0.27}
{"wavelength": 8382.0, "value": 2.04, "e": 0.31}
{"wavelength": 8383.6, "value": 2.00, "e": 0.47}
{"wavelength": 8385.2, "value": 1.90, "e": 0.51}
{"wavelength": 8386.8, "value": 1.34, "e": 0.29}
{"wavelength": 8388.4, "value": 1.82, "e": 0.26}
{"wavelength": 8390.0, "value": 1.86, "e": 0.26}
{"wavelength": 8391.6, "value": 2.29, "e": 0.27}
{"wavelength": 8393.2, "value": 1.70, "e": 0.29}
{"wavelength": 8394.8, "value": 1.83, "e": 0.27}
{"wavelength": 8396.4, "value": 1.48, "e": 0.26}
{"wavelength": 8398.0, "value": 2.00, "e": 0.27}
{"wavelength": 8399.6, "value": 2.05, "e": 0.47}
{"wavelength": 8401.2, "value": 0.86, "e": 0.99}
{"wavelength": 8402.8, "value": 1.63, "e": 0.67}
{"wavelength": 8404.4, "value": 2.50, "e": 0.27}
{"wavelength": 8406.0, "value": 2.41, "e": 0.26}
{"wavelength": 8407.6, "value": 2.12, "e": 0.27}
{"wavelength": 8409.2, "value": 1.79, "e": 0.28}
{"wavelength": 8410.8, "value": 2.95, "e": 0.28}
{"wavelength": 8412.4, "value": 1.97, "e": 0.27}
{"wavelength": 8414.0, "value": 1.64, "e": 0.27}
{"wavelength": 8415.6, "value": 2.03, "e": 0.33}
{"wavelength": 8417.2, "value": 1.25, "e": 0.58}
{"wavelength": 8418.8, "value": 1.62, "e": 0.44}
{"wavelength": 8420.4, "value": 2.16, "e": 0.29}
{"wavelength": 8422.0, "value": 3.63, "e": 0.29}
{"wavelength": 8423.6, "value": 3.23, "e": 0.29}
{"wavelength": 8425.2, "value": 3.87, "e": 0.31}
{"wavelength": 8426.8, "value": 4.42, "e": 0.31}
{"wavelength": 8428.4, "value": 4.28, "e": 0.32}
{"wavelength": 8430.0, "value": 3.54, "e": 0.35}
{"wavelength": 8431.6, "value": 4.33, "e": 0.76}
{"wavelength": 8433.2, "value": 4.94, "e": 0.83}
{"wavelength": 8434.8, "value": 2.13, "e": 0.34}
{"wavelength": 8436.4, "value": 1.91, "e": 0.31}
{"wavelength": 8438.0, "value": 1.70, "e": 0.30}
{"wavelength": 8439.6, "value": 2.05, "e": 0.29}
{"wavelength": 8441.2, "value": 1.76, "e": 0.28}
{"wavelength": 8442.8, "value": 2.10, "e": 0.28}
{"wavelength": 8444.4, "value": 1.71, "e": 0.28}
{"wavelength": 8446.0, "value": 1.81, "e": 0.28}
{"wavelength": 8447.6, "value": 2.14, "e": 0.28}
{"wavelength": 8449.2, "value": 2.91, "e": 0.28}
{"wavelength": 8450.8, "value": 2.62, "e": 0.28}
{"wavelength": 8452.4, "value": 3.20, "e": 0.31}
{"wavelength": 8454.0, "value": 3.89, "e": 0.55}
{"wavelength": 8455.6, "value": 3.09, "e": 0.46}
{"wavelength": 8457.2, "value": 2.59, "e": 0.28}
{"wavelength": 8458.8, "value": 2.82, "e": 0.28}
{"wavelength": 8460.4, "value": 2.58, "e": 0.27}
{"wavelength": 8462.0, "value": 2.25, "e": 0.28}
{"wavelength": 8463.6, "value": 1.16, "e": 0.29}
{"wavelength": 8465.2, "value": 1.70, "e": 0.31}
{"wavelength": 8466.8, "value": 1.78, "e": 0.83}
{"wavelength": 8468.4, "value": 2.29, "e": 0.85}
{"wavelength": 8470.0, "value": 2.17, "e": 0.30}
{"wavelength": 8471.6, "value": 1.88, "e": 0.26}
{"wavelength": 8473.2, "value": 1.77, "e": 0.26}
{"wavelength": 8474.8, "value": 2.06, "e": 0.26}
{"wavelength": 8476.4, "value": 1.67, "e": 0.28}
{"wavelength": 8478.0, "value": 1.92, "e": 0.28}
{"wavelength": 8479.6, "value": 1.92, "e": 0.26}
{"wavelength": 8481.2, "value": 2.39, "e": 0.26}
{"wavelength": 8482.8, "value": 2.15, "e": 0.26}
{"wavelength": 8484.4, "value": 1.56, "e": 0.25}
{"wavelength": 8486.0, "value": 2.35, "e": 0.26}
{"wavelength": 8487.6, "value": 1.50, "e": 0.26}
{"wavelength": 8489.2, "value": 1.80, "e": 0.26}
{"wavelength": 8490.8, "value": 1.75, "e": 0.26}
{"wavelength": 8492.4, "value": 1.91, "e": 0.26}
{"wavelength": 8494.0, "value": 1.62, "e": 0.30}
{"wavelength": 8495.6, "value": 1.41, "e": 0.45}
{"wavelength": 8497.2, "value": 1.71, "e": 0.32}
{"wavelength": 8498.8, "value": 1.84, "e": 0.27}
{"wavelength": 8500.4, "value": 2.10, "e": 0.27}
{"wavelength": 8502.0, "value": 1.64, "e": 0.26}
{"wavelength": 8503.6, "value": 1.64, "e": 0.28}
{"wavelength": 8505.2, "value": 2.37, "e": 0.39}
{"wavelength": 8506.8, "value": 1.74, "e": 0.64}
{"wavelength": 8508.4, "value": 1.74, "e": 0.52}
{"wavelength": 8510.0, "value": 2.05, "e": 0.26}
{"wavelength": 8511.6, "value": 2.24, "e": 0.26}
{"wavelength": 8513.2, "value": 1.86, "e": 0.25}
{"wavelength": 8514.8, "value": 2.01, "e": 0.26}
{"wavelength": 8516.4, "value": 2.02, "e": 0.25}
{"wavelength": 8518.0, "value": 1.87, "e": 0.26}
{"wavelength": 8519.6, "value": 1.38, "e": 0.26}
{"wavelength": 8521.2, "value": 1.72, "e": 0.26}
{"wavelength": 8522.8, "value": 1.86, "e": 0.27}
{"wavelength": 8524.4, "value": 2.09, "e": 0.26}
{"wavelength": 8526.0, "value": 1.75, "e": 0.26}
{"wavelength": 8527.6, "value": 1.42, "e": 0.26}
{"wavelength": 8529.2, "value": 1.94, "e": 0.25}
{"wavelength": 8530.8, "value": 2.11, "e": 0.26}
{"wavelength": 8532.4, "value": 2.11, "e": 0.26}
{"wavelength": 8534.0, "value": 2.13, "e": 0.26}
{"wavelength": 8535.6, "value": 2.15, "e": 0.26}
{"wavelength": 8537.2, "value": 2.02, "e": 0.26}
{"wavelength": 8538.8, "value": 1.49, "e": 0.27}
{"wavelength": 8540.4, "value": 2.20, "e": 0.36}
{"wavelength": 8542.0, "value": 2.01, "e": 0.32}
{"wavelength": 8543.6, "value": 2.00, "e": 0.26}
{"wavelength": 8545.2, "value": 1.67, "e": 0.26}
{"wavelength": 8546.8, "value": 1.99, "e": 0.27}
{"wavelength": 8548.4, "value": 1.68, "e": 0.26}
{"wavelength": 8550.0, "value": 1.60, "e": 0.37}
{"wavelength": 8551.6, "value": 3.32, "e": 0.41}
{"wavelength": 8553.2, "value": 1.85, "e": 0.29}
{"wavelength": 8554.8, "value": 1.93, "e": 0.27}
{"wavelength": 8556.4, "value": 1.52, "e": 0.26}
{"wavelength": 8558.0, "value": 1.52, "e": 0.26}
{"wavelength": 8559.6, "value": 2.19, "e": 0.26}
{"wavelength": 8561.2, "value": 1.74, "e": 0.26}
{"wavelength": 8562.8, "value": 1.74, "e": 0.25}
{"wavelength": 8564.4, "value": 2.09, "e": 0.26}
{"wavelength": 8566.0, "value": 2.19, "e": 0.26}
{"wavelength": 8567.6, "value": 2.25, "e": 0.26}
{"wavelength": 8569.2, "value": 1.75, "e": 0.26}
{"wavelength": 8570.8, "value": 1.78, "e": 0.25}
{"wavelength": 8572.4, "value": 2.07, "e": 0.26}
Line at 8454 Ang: [N II]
